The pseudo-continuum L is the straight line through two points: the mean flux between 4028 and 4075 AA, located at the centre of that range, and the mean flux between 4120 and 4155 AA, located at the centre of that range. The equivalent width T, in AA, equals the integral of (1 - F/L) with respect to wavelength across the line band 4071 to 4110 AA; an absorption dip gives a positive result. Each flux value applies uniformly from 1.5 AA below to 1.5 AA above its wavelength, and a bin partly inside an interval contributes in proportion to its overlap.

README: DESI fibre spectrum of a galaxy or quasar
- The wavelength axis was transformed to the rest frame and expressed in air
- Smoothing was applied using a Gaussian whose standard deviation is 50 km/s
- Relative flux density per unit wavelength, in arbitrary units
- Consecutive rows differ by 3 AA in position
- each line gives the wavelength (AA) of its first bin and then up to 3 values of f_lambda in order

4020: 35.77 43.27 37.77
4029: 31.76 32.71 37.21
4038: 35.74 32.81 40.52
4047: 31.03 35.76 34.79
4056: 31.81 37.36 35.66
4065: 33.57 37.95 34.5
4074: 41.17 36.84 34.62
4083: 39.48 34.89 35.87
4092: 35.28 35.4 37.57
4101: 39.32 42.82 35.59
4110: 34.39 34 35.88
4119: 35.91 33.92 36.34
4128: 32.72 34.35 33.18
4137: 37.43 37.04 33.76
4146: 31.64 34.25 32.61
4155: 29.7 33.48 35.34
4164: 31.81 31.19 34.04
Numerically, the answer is -2.74 AA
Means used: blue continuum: 35.2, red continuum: 34.1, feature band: 37.2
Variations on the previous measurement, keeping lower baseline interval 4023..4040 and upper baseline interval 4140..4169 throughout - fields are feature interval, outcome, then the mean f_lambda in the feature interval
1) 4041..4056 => 0.2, 34.9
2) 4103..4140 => -2.0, 35.5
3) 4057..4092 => -1.7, 36.4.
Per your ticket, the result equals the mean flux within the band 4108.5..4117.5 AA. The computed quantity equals 34.8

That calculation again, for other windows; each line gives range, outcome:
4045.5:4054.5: 33.9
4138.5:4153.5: 33.9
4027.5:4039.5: 34.4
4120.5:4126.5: 35.1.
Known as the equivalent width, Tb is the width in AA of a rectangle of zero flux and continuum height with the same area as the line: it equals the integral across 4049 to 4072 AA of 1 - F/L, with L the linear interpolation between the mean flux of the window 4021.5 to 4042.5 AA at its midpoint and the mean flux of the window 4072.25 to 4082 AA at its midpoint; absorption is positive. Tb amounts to 1.10 AA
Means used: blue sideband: 35.9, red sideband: 37.6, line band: 35.2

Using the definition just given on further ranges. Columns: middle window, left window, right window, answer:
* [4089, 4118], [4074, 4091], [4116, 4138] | -0.6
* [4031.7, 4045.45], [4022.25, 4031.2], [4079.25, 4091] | 0.2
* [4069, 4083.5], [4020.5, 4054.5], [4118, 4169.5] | -0.9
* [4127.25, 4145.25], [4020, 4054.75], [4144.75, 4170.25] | -0.8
